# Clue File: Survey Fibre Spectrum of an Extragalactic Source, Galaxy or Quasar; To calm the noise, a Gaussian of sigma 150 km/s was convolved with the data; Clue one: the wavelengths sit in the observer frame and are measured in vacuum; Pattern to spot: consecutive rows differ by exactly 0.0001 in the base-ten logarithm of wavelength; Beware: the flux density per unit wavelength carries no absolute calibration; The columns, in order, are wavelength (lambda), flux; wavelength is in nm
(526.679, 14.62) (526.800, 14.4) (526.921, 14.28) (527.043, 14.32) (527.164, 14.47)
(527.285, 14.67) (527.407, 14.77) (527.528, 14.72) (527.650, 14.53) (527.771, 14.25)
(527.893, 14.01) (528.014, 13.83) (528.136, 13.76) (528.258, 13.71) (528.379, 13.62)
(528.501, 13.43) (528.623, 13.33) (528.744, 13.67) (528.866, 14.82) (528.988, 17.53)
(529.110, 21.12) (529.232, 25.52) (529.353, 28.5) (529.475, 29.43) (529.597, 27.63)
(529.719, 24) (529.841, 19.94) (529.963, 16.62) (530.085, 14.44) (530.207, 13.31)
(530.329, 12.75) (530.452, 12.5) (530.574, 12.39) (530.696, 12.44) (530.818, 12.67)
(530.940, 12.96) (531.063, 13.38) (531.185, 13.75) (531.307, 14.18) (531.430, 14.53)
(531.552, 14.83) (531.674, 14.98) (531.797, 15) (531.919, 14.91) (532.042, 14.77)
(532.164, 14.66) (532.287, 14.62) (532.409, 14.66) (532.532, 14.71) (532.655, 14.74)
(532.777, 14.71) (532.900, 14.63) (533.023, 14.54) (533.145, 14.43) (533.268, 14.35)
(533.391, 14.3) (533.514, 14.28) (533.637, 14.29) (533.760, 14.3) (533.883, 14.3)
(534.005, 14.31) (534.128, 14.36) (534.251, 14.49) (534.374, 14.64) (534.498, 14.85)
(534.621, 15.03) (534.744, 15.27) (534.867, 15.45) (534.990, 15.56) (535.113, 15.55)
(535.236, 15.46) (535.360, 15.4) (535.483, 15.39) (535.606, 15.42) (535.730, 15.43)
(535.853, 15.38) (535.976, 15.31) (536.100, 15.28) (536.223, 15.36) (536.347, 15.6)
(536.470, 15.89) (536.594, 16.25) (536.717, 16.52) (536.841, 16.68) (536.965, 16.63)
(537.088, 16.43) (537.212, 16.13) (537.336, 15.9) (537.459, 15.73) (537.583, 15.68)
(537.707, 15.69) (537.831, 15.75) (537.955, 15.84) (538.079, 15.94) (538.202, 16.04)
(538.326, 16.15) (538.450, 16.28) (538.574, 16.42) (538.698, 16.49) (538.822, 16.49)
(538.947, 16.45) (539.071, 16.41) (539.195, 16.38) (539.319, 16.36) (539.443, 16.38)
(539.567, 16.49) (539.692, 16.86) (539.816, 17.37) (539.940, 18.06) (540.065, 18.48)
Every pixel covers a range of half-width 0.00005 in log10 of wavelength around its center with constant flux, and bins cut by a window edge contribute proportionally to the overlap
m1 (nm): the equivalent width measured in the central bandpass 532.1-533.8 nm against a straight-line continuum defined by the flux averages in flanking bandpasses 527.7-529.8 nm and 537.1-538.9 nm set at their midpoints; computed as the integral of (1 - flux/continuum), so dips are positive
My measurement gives 0.274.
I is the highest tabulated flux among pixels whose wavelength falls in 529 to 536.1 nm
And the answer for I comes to 29.43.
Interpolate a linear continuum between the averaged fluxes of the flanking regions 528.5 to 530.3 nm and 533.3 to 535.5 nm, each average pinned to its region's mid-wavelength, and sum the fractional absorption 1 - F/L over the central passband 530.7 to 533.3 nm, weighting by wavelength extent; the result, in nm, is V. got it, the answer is 0.42 nm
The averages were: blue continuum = 19.6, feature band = 14.3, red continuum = 14.8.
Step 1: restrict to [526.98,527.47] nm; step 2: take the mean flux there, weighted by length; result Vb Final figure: 14.6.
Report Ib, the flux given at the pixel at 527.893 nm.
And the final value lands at 14.01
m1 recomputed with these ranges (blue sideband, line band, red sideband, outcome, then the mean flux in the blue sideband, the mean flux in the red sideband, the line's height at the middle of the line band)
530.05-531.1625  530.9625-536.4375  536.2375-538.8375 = -0.17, 13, 16.1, 14.4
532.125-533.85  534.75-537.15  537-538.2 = -0.05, 14.5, 15.9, 15.4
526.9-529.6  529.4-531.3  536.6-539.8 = 0.01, 16.8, 16.3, 16.7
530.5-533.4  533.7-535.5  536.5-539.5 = 0.02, 14.2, 16.2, 15.1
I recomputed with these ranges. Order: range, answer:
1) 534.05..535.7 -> 15.56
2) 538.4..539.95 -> 18.06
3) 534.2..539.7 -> 16.86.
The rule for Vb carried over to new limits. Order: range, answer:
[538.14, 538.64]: 16.3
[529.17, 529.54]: 27.8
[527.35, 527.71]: 14.7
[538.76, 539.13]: 16.4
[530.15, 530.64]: 12.7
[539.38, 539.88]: 16.8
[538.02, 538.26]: 16.1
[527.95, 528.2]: 13.8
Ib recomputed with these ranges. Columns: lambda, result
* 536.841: 16.68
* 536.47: 15.89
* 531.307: 14.18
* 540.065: 18.48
